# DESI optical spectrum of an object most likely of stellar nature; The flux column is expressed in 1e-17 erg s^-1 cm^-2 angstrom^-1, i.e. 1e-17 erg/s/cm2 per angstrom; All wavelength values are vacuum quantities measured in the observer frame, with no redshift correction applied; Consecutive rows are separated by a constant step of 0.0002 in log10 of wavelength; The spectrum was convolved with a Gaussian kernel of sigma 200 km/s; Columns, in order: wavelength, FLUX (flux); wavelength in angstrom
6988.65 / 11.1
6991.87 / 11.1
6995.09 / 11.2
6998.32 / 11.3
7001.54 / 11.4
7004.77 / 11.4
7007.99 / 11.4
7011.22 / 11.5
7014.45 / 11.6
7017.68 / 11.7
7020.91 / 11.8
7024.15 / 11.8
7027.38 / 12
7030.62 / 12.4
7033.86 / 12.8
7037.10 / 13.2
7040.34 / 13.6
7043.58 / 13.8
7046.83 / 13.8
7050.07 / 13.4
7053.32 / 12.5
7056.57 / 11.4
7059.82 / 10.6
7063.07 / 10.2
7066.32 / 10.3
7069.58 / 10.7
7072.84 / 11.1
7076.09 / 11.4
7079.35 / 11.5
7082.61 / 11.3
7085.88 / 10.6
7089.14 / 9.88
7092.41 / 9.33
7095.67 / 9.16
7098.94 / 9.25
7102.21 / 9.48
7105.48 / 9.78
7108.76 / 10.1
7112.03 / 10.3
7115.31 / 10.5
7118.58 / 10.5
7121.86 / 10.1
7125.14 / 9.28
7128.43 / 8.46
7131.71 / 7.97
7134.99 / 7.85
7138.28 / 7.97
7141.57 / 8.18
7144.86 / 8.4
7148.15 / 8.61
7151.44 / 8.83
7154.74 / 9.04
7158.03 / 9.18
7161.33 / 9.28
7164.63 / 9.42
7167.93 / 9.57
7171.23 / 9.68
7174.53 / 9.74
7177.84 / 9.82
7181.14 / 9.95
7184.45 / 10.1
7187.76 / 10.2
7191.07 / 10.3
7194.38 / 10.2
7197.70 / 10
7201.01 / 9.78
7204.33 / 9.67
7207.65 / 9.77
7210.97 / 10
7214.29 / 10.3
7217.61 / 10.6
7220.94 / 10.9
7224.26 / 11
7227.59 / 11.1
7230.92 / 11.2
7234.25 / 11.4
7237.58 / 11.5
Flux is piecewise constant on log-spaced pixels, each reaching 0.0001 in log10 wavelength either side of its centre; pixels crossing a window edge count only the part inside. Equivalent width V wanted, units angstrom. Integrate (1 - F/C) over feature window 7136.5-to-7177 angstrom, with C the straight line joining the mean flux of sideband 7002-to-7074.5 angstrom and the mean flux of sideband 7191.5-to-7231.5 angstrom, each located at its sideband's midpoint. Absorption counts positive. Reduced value 6.9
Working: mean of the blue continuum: 11.9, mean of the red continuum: 10.4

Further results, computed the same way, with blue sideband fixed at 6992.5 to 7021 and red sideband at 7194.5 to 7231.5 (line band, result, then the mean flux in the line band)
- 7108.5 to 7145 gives 5.7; 9.13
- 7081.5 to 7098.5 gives 1.6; 9.96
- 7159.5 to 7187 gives 2.2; 9.71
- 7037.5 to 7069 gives -2.7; 12.2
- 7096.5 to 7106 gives 1.3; 9.44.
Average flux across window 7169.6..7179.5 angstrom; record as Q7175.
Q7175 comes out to 9.75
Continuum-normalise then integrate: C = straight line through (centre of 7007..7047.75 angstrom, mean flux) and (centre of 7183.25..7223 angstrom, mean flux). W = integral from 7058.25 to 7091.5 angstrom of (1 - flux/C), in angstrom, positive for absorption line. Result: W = 3.0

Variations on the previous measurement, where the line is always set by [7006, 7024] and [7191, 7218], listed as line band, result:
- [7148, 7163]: 2.03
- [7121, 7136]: 2.77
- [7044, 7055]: -1.90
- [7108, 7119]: 0.45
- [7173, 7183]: 0.40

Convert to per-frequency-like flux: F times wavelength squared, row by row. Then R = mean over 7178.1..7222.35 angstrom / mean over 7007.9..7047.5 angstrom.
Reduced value 0.9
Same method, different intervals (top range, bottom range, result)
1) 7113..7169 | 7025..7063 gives 0.74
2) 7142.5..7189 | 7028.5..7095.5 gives 0.83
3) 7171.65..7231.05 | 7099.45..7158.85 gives 1.14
